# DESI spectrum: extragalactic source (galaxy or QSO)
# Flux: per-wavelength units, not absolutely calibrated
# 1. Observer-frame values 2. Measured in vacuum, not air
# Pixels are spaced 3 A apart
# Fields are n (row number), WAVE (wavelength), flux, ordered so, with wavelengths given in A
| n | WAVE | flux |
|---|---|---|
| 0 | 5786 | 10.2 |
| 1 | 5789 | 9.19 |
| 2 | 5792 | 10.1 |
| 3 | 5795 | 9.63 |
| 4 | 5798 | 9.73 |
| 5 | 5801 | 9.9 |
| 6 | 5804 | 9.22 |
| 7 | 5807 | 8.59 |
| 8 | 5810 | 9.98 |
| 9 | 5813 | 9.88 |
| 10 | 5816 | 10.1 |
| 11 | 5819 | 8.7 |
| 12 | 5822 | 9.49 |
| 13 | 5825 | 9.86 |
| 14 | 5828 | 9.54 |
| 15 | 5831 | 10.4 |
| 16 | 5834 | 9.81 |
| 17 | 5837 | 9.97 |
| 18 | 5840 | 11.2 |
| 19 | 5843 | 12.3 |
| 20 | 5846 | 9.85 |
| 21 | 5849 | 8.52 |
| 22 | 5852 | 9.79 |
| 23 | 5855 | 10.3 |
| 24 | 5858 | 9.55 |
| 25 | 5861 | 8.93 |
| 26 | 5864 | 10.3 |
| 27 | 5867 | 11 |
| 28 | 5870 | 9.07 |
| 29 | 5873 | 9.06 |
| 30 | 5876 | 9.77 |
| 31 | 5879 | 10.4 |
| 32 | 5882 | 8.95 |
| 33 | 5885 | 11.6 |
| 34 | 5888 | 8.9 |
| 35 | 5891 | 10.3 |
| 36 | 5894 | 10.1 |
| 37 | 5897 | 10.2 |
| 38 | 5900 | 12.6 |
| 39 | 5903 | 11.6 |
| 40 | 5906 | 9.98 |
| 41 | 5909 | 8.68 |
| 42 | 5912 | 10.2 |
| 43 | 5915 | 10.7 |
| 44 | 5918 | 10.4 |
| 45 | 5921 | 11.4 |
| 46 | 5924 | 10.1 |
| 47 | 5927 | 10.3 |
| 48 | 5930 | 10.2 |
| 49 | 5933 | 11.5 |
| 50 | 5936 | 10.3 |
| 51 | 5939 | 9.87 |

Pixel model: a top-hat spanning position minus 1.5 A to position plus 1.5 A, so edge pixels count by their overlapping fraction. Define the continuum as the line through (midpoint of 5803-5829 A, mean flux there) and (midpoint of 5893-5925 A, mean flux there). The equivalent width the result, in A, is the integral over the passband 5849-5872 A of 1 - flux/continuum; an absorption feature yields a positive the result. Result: 0.6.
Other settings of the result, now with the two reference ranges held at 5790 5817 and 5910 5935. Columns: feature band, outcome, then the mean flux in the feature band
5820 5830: 0.2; 9.62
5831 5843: -0.8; 10.6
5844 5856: 0.4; 9.7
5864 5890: 0.9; 9.88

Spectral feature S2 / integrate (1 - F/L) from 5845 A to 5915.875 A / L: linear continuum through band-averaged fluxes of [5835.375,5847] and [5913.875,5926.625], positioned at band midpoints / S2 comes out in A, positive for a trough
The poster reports 4.8 A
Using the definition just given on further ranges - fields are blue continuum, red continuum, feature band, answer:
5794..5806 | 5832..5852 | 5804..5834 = 0.83 A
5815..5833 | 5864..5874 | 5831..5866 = -1.14 A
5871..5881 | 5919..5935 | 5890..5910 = -0.80 A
